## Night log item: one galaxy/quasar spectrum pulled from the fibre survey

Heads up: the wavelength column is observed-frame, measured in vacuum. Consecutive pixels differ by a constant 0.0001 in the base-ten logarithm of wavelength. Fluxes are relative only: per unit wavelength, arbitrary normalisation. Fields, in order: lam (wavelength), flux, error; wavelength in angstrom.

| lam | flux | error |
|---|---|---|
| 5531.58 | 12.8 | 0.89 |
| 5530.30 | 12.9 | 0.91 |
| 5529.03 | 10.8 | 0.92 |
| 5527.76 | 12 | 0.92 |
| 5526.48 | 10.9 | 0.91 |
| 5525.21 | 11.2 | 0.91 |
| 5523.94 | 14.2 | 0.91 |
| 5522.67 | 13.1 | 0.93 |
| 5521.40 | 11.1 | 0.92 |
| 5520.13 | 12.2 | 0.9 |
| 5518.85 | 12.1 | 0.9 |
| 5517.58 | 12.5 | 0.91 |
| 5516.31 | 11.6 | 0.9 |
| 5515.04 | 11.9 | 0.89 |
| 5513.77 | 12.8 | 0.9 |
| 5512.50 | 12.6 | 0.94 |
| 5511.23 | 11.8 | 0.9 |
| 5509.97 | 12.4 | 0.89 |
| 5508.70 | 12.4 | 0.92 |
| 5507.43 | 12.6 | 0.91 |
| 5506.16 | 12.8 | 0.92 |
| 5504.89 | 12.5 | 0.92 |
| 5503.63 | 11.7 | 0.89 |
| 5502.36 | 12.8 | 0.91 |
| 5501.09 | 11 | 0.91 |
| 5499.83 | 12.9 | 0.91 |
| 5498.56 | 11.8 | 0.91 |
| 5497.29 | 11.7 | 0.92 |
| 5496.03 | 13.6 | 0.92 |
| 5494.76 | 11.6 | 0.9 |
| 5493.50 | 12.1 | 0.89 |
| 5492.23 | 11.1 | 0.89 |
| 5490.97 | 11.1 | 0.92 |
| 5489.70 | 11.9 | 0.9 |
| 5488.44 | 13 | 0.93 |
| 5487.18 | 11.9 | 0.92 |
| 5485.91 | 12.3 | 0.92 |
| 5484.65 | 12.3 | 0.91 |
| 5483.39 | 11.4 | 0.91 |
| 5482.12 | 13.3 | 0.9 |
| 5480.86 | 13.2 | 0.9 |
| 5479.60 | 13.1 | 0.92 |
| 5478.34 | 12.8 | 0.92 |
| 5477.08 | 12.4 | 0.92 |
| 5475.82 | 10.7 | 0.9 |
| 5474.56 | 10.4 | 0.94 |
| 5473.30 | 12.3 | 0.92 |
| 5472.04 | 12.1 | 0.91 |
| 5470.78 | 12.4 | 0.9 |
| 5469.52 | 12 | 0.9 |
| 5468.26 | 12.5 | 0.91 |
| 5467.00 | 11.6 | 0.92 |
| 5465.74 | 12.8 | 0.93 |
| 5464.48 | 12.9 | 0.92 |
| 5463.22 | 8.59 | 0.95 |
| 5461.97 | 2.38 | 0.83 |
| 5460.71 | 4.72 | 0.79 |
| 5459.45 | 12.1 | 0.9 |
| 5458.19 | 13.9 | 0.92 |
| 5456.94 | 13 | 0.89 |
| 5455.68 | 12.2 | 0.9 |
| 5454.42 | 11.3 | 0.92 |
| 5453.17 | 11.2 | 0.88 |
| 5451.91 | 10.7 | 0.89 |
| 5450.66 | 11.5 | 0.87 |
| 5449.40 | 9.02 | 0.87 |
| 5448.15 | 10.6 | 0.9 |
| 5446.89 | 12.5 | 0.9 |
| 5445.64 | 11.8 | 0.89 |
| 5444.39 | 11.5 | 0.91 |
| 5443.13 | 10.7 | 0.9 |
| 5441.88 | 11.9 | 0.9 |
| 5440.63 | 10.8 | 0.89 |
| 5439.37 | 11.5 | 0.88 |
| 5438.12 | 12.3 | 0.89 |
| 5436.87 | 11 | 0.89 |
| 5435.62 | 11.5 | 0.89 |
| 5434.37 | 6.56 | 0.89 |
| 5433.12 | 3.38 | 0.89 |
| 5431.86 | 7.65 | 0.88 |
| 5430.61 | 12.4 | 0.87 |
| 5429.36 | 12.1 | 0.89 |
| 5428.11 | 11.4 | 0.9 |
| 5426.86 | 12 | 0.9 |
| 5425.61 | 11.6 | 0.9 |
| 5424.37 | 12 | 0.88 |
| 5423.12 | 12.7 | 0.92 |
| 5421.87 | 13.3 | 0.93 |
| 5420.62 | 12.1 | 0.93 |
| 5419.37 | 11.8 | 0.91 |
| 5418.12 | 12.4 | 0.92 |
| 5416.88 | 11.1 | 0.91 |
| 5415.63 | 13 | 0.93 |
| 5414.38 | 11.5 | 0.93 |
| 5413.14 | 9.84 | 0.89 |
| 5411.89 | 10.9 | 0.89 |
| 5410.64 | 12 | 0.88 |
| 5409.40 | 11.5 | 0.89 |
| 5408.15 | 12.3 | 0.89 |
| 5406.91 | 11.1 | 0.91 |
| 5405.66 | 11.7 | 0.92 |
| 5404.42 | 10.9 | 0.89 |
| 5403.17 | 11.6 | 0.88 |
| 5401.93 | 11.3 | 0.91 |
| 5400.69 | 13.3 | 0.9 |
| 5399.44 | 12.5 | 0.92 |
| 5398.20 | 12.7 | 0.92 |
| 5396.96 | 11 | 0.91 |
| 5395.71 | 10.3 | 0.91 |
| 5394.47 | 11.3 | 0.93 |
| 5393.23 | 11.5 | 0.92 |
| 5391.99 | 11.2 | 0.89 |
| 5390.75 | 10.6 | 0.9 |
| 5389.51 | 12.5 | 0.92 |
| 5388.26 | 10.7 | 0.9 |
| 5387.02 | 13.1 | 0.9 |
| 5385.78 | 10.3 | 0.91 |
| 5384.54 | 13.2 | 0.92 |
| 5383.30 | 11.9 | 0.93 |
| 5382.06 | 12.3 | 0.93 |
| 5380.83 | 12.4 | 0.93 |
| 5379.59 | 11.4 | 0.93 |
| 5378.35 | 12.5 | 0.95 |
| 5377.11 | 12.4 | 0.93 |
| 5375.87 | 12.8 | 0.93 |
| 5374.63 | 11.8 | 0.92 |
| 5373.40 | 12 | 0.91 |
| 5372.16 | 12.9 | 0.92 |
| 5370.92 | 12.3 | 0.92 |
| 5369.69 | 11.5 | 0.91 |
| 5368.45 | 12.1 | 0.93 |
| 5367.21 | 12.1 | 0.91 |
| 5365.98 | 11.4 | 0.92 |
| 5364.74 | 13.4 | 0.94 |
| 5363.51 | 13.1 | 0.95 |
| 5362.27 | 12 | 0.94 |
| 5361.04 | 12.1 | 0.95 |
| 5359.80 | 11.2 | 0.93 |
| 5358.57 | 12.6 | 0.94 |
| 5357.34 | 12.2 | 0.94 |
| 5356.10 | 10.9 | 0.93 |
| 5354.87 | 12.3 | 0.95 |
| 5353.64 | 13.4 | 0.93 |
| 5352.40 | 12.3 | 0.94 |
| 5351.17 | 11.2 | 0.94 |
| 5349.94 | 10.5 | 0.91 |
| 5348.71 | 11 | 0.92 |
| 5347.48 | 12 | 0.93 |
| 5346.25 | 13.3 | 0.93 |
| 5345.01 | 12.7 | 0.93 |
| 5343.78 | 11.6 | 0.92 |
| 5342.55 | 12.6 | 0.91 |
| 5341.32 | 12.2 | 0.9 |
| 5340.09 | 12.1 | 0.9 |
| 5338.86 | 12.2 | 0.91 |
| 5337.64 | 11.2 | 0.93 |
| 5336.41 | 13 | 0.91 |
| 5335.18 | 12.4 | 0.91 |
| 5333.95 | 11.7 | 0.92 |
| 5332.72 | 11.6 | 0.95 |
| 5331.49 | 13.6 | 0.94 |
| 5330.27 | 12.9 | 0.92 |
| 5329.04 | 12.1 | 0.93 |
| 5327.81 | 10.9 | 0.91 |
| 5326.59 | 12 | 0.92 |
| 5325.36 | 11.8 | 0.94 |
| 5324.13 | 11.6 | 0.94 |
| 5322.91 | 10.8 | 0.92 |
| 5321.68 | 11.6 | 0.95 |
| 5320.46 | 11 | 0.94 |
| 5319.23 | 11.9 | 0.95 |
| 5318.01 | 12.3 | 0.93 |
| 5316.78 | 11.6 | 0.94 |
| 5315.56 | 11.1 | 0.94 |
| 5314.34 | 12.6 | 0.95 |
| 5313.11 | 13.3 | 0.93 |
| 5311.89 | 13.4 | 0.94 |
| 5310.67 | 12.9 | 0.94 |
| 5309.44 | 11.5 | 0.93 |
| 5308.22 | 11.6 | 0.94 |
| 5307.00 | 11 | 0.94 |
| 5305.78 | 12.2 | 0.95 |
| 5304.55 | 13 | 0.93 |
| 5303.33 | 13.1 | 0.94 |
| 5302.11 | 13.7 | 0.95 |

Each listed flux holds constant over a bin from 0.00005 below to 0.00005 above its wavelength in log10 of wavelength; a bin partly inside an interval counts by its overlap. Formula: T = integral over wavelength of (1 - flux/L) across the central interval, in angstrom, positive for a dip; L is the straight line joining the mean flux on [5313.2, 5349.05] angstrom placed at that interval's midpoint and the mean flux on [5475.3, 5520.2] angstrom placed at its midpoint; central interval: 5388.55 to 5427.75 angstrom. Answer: 1.3 angstrom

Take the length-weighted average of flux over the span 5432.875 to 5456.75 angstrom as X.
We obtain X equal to 10.8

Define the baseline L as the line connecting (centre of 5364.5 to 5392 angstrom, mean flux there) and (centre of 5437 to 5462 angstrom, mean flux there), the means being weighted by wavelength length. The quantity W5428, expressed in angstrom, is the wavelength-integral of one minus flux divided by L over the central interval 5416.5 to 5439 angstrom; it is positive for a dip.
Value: 0.69 angstrom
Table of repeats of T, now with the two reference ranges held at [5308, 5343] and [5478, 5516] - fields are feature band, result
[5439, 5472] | 3.2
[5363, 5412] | 0.9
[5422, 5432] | 0.4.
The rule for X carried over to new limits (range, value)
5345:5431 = 11.9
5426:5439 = 10.1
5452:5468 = 10.6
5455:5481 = 11.3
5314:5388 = 12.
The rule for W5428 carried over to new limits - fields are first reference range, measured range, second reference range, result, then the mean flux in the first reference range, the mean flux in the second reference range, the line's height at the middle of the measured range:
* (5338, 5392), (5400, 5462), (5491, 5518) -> 5.1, 12.1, 12.2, 12.1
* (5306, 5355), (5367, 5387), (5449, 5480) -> -0.7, 12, 11.1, 11.7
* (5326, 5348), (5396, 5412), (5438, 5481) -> -0.1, 12.2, 11.3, 11.7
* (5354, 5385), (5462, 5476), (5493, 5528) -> 1.0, 12.2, 12.2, 12.2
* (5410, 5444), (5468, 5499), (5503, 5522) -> -0.8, 11.1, 12.2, 11.8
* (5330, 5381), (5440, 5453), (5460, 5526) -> 0.9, 12.2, 11.8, 11.9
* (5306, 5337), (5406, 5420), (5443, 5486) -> 0.0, 12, 11.4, 11.6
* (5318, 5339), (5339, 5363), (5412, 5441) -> -0.6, 11.9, 11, 11.7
